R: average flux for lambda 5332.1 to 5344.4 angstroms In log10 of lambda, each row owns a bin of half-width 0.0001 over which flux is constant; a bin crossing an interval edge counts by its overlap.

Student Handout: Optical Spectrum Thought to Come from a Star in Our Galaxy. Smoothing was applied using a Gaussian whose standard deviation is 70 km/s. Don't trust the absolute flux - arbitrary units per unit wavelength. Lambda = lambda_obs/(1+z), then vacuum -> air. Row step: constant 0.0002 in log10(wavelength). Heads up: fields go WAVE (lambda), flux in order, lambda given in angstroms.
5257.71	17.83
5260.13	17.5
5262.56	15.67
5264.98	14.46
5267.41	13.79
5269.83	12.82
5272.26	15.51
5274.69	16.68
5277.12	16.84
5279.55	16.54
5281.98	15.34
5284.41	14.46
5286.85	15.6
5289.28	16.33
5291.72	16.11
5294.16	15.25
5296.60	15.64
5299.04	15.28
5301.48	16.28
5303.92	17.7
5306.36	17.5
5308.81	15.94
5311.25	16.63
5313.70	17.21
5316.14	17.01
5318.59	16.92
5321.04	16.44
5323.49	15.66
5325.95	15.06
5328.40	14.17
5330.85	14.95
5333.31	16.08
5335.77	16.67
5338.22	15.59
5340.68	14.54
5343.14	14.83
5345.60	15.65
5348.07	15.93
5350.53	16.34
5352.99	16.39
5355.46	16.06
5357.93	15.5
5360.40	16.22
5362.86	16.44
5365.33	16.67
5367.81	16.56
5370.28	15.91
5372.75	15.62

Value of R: 15.5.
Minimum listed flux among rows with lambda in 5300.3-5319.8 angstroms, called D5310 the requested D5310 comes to 15.94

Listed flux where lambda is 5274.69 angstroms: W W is 16.68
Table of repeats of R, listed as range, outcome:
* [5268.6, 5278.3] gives 15.5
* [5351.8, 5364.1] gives 16.1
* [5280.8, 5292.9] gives 15.6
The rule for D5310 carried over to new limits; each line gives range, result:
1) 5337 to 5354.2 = 14.54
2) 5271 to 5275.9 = 15.51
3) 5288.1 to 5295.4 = 15.25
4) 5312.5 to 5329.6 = 14.17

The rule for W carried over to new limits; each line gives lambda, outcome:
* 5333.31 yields 16.08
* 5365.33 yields 16.67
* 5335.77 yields 16.67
